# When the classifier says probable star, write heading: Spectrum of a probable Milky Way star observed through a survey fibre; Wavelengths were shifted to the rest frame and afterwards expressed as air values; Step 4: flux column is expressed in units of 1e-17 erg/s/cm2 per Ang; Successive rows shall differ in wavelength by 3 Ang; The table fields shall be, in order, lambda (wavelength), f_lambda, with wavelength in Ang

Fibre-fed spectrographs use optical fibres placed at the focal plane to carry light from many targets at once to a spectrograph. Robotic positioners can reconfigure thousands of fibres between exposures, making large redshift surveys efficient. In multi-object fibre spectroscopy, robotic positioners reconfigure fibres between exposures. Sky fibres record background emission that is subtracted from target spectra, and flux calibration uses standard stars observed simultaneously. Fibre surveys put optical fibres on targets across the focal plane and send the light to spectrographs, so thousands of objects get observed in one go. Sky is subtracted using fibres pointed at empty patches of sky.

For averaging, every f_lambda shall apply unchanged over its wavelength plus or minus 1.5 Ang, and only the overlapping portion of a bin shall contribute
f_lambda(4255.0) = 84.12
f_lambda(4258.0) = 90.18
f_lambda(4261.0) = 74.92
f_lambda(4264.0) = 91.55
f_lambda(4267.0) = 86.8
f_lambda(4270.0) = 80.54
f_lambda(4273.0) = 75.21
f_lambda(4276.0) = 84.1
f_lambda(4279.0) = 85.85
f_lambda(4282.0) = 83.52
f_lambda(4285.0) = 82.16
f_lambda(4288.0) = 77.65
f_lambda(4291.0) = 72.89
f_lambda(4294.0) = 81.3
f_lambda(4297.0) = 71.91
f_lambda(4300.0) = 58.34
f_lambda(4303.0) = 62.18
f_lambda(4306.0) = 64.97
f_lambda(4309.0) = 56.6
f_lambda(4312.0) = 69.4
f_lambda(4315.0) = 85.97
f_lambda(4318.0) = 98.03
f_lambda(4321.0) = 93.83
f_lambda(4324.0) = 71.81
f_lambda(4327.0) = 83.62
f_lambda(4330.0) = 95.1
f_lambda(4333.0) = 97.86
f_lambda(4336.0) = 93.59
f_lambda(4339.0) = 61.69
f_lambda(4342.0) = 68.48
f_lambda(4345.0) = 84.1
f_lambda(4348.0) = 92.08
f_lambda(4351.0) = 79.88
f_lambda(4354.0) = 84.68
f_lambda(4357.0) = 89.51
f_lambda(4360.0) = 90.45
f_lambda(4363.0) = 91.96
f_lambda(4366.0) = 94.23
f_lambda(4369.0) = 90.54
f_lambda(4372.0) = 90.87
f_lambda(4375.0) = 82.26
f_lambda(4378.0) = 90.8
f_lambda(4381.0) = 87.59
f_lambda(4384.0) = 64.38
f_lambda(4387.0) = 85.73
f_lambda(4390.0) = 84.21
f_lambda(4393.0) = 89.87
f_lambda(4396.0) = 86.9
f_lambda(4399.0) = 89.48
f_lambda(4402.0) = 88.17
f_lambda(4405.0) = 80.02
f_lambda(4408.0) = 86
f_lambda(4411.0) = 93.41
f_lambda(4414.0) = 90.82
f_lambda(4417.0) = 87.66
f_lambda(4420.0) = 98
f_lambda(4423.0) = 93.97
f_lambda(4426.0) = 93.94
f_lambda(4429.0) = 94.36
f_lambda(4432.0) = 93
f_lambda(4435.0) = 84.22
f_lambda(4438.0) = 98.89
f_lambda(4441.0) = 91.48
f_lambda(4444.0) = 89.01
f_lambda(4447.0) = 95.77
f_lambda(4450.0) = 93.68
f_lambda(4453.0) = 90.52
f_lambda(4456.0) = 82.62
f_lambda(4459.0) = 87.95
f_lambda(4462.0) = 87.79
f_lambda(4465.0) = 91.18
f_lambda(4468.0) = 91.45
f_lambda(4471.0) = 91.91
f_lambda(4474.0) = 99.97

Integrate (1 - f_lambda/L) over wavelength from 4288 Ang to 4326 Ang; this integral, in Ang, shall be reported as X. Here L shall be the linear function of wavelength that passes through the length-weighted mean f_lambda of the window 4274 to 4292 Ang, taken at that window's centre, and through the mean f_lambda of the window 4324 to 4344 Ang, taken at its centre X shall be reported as 3.5 Ang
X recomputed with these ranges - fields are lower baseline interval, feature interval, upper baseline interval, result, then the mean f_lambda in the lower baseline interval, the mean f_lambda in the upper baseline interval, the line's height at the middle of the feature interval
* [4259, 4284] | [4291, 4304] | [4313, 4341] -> 2.35 Ang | 82.9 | 86.2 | 84.5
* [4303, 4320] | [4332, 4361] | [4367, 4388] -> -1.44 Ang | 74.4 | 84.8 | 79.9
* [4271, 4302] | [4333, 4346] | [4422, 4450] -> 0.55 Ang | 77.1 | 92.8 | 82.7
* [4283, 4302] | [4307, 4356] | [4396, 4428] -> -1.83 Ang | 74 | 90.1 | 79.2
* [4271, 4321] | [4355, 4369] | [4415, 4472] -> -1.37 Ang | 76.2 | 91.4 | 83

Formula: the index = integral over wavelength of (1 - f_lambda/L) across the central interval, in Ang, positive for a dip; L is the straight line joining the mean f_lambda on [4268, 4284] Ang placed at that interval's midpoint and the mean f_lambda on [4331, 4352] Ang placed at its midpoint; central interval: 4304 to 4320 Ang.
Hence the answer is 1.4 Ang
